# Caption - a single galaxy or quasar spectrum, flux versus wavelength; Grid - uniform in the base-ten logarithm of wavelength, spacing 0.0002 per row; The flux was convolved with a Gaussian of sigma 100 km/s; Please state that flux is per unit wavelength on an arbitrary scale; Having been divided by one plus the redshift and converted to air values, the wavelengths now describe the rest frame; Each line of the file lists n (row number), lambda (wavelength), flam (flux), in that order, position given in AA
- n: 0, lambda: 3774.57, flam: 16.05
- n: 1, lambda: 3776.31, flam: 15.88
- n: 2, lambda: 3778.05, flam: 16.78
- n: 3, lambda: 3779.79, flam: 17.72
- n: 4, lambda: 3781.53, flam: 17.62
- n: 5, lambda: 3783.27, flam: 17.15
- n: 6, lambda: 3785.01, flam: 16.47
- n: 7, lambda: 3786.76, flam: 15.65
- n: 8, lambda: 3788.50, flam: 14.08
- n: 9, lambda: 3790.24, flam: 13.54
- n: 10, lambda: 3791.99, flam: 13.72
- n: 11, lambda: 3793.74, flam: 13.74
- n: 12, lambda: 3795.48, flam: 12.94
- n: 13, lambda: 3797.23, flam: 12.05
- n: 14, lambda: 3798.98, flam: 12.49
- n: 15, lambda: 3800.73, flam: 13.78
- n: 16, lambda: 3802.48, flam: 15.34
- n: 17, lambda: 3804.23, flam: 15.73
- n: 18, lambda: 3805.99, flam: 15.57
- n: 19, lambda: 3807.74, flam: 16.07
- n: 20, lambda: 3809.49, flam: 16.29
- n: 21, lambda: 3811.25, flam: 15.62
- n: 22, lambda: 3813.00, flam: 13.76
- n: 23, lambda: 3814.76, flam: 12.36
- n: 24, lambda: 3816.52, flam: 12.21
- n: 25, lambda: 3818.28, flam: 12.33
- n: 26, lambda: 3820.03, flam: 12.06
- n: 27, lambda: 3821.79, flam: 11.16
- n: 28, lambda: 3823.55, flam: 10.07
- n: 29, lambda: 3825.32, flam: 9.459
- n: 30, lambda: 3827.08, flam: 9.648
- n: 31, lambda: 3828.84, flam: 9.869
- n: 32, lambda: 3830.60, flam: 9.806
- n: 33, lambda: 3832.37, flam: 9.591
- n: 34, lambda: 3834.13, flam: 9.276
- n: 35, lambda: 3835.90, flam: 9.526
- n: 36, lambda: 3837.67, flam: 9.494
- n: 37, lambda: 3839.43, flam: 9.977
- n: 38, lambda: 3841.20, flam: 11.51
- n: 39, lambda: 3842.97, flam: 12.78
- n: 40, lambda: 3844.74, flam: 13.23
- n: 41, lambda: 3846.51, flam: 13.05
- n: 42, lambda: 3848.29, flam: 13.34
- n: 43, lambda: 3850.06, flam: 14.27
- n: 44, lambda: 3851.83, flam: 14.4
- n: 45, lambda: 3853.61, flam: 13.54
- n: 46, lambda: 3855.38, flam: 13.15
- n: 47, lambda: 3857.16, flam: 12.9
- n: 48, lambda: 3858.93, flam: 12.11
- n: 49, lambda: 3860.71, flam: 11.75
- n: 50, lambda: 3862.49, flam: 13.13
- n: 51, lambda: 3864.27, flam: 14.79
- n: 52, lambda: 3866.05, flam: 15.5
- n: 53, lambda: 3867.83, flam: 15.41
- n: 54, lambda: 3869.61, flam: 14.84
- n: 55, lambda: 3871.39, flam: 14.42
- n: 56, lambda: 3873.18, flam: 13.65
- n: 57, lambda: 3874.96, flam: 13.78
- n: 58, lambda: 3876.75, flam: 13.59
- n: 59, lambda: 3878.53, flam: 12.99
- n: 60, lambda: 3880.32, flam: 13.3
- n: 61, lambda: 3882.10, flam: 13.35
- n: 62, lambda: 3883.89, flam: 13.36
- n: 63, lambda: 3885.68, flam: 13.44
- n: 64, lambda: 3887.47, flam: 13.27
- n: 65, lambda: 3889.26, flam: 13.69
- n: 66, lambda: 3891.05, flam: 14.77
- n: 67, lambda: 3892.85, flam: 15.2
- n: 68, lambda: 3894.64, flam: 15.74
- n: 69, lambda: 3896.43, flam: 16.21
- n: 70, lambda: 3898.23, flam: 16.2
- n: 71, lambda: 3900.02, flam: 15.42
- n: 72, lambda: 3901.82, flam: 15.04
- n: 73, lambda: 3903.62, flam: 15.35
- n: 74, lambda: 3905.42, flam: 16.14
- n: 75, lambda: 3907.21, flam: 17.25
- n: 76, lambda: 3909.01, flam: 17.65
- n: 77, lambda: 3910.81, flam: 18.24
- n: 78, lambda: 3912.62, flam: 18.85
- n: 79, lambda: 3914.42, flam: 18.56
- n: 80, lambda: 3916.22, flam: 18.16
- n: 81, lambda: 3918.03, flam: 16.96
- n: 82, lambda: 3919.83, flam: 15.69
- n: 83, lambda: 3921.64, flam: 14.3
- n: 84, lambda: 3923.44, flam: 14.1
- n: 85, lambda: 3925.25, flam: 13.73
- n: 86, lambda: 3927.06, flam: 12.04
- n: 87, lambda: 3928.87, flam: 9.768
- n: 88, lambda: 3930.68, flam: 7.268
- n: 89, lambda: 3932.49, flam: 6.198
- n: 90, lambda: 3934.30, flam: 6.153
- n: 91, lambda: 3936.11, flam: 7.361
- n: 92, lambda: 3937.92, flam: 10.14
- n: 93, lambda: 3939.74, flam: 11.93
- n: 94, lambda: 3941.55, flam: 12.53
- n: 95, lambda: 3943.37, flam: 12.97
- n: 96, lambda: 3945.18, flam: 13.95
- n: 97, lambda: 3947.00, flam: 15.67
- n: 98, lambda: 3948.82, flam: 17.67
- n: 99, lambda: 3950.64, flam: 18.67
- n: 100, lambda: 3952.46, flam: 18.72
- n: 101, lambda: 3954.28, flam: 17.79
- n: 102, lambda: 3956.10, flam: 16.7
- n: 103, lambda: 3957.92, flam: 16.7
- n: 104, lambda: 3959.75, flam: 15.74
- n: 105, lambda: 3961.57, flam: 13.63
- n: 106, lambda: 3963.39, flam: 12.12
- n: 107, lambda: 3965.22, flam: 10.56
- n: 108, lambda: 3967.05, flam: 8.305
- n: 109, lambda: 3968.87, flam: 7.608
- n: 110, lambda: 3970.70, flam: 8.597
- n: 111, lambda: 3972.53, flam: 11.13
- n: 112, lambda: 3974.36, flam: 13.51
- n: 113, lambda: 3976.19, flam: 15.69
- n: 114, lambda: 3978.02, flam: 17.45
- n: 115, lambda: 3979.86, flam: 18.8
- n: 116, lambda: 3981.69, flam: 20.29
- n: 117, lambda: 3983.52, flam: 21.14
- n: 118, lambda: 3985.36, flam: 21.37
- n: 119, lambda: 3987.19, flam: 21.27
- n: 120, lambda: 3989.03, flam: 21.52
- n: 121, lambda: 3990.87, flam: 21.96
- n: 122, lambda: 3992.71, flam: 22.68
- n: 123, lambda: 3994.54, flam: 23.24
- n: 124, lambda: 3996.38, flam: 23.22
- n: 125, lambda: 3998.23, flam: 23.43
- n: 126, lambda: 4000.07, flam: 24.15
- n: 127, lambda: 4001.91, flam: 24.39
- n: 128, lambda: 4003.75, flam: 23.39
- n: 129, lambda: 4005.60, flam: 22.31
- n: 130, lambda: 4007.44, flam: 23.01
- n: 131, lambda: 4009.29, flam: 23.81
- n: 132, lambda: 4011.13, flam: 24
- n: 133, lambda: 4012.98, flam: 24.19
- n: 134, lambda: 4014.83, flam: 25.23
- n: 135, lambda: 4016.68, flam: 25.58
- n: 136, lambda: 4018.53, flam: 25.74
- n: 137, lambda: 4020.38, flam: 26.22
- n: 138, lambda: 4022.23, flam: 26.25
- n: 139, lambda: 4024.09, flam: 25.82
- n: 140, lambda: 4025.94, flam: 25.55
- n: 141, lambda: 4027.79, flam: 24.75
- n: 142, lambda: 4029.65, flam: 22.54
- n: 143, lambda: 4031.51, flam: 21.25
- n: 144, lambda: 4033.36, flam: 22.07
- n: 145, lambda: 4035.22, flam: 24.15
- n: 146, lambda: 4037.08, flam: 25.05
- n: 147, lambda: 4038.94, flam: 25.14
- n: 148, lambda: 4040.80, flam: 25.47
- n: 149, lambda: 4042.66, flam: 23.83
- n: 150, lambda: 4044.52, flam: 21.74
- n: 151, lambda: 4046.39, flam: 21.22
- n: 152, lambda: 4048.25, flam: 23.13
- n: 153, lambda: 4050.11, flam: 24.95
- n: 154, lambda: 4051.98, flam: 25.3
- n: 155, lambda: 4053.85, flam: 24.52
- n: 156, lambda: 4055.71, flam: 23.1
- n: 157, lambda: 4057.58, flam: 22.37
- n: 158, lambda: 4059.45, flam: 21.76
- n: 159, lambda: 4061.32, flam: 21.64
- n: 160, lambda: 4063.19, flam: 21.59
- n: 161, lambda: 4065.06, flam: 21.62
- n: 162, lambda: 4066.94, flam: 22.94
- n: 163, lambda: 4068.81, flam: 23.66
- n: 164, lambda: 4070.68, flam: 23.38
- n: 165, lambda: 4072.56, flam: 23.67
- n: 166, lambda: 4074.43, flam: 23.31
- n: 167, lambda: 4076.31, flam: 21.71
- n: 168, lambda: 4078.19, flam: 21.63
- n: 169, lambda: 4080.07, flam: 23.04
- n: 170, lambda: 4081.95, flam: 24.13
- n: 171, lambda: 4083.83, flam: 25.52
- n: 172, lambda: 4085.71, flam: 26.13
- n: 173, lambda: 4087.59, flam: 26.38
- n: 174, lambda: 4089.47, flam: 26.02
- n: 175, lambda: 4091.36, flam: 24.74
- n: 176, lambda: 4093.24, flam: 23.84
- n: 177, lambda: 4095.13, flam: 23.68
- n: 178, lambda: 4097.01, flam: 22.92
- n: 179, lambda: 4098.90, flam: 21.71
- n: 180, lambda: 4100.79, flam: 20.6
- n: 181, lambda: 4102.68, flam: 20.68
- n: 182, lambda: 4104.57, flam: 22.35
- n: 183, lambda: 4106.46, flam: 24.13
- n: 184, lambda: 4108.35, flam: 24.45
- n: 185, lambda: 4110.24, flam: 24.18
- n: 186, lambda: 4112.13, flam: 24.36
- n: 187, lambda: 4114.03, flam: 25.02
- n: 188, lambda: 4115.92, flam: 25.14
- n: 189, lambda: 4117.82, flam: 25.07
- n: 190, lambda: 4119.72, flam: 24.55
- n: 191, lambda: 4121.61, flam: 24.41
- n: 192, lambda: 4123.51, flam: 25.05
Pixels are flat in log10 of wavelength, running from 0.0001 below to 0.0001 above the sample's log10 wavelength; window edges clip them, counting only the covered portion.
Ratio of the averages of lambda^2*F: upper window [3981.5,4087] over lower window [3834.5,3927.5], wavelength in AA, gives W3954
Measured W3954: 1.77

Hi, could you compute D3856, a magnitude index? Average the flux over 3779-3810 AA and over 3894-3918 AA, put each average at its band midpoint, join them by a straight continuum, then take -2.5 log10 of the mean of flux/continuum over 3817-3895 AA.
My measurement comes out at 0.259 mag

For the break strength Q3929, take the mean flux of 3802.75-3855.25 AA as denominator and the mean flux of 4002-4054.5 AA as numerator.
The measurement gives 2.0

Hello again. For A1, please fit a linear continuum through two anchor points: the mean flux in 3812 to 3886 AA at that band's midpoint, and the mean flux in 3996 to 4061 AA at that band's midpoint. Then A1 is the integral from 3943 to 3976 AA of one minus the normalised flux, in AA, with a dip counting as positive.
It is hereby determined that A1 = 9.3 AA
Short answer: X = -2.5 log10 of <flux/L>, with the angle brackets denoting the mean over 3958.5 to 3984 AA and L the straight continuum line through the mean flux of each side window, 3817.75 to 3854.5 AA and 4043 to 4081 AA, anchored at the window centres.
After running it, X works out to 0.30 mag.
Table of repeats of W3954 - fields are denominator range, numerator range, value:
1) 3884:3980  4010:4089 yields 1.80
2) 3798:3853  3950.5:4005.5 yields 1.56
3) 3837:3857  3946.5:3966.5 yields 1.31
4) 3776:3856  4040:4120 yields 2.04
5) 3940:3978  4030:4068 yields 1.73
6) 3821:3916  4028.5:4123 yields 1.92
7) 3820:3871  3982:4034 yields 2.12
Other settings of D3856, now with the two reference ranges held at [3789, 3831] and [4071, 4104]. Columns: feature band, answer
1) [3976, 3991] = -0.027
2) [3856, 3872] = 0.087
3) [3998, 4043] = -0.162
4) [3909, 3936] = 0.257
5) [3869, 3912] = 0.079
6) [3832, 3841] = 0.392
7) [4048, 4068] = -0.030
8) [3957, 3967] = 0.372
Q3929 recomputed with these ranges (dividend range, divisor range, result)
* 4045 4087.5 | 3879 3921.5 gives 1.48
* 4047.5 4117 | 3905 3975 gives 1.72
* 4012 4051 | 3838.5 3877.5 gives 1.81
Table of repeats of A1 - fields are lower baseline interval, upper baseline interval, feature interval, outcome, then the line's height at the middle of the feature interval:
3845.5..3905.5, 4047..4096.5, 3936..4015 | 5.7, 18.9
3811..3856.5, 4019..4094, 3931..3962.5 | 7.7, 17.8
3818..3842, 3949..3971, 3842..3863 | -4.4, 10.9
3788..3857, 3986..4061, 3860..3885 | 2.4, 15.3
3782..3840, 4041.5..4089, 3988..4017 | -3.8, 20.7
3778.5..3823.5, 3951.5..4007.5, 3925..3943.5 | 7.9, 17.1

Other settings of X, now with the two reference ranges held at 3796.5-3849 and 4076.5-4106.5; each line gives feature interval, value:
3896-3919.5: -0.07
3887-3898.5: 0.01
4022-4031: -0.19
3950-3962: 0.06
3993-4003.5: -0.20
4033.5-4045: -0.14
